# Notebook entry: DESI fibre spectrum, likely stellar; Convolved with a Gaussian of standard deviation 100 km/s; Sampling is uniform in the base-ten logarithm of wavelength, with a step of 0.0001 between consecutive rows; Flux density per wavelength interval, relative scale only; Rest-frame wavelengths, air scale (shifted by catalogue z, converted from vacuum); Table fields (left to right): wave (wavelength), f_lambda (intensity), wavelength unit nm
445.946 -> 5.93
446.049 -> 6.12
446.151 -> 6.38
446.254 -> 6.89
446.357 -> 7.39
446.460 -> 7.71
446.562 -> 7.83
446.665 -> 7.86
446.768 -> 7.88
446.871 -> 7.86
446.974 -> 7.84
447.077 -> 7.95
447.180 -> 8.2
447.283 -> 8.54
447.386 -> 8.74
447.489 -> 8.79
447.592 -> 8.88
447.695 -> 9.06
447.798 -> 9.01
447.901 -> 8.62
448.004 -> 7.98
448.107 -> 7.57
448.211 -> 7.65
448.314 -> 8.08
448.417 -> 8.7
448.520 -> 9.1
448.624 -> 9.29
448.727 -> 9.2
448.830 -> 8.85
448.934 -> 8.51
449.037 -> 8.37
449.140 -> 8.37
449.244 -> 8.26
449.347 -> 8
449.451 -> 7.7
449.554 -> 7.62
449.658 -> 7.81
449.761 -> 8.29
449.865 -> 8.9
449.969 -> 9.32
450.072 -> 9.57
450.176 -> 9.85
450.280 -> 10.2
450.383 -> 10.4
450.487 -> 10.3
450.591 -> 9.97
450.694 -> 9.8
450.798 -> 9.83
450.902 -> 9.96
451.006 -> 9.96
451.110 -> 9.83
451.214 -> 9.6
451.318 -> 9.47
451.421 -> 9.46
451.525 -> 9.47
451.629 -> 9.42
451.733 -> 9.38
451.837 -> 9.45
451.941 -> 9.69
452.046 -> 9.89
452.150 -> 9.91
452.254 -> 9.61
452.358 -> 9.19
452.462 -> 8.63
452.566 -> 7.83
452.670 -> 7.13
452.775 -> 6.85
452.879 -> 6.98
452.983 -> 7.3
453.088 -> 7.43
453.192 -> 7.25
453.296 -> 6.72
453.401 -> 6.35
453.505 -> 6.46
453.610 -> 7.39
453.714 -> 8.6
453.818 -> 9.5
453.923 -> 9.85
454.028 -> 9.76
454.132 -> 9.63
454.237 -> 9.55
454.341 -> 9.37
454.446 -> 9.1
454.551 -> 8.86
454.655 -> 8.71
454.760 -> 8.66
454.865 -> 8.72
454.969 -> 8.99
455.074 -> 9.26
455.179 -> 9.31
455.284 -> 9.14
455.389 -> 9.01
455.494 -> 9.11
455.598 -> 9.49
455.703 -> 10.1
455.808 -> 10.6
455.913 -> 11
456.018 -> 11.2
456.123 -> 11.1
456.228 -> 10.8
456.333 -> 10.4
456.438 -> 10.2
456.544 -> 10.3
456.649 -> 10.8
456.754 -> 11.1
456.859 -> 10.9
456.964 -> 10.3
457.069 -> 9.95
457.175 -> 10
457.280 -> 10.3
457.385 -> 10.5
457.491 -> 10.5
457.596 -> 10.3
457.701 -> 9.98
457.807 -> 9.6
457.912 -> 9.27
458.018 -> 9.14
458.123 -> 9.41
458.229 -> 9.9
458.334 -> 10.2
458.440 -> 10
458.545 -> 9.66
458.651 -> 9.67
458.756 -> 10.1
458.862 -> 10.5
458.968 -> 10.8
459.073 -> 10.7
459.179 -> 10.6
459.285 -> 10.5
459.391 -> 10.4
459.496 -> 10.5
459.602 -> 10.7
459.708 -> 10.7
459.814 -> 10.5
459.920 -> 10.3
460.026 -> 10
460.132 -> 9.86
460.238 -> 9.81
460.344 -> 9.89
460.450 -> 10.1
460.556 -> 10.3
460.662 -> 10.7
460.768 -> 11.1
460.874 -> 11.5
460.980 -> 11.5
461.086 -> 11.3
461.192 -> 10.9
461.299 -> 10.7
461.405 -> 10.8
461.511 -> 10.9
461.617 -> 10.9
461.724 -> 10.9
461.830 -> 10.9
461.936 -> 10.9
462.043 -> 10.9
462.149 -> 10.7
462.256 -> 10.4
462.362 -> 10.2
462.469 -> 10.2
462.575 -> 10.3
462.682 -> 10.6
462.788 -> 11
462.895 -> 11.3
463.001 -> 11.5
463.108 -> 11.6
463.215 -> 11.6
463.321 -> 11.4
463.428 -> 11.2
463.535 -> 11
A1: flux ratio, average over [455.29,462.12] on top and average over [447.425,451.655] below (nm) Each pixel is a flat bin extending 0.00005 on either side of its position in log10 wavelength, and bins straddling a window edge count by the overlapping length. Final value 1.15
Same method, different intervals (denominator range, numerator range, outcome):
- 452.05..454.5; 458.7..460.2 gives 1.26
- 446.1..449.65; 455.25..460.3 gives 1.25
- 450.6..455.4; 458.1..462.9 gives 1.19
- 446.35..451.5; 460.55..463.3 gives 1.24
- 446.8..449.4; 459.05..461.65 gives 1.25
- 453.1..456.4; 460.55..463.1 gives 1.19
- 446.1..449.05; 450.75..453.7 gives 1.04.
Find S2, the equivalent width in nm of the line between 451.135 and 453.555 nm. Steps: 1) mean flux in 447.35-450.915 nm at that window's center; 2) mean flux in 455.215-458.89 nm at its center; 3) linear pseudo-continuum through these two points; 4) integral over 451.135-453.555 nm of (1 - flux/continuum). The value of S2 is 0.24 nm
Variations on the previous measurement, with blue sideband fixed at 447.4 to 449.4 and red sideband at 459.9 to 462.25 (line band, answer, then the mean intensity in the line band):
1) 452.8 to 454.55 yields 0.23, 8.2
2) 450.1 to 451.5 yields -0.15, 9.88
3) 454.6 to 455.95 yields 0.05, 9.38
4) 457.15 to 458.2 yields 0.02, 9.9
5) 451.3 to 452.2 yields -0.05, 9.58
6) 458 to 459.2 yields 0.02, 10.1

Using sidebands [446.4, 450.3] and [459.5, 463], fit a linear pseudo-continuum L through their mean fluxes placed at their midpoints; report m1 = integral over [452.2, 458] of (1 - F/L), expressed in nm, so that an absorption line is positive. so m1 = 0.22 nm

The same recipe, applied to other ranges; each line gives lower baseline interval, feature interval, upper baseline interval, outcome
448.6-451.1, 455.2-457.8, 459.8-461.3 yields -0.07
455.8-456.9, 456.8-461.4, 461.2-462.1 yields 0.21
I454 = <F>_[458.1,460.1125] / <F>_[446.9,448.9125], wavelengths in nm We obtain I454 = 1.2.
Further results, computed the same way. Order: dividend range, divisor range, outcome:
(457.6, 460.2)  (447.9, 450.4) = 1.17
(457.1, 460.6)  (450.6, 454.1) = 1.16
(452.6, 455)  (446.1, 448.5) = 1.02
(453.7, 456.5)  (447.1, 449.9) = 1.14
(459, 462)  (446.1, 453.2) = 1.23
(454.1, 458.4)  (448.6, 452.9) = 1.09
